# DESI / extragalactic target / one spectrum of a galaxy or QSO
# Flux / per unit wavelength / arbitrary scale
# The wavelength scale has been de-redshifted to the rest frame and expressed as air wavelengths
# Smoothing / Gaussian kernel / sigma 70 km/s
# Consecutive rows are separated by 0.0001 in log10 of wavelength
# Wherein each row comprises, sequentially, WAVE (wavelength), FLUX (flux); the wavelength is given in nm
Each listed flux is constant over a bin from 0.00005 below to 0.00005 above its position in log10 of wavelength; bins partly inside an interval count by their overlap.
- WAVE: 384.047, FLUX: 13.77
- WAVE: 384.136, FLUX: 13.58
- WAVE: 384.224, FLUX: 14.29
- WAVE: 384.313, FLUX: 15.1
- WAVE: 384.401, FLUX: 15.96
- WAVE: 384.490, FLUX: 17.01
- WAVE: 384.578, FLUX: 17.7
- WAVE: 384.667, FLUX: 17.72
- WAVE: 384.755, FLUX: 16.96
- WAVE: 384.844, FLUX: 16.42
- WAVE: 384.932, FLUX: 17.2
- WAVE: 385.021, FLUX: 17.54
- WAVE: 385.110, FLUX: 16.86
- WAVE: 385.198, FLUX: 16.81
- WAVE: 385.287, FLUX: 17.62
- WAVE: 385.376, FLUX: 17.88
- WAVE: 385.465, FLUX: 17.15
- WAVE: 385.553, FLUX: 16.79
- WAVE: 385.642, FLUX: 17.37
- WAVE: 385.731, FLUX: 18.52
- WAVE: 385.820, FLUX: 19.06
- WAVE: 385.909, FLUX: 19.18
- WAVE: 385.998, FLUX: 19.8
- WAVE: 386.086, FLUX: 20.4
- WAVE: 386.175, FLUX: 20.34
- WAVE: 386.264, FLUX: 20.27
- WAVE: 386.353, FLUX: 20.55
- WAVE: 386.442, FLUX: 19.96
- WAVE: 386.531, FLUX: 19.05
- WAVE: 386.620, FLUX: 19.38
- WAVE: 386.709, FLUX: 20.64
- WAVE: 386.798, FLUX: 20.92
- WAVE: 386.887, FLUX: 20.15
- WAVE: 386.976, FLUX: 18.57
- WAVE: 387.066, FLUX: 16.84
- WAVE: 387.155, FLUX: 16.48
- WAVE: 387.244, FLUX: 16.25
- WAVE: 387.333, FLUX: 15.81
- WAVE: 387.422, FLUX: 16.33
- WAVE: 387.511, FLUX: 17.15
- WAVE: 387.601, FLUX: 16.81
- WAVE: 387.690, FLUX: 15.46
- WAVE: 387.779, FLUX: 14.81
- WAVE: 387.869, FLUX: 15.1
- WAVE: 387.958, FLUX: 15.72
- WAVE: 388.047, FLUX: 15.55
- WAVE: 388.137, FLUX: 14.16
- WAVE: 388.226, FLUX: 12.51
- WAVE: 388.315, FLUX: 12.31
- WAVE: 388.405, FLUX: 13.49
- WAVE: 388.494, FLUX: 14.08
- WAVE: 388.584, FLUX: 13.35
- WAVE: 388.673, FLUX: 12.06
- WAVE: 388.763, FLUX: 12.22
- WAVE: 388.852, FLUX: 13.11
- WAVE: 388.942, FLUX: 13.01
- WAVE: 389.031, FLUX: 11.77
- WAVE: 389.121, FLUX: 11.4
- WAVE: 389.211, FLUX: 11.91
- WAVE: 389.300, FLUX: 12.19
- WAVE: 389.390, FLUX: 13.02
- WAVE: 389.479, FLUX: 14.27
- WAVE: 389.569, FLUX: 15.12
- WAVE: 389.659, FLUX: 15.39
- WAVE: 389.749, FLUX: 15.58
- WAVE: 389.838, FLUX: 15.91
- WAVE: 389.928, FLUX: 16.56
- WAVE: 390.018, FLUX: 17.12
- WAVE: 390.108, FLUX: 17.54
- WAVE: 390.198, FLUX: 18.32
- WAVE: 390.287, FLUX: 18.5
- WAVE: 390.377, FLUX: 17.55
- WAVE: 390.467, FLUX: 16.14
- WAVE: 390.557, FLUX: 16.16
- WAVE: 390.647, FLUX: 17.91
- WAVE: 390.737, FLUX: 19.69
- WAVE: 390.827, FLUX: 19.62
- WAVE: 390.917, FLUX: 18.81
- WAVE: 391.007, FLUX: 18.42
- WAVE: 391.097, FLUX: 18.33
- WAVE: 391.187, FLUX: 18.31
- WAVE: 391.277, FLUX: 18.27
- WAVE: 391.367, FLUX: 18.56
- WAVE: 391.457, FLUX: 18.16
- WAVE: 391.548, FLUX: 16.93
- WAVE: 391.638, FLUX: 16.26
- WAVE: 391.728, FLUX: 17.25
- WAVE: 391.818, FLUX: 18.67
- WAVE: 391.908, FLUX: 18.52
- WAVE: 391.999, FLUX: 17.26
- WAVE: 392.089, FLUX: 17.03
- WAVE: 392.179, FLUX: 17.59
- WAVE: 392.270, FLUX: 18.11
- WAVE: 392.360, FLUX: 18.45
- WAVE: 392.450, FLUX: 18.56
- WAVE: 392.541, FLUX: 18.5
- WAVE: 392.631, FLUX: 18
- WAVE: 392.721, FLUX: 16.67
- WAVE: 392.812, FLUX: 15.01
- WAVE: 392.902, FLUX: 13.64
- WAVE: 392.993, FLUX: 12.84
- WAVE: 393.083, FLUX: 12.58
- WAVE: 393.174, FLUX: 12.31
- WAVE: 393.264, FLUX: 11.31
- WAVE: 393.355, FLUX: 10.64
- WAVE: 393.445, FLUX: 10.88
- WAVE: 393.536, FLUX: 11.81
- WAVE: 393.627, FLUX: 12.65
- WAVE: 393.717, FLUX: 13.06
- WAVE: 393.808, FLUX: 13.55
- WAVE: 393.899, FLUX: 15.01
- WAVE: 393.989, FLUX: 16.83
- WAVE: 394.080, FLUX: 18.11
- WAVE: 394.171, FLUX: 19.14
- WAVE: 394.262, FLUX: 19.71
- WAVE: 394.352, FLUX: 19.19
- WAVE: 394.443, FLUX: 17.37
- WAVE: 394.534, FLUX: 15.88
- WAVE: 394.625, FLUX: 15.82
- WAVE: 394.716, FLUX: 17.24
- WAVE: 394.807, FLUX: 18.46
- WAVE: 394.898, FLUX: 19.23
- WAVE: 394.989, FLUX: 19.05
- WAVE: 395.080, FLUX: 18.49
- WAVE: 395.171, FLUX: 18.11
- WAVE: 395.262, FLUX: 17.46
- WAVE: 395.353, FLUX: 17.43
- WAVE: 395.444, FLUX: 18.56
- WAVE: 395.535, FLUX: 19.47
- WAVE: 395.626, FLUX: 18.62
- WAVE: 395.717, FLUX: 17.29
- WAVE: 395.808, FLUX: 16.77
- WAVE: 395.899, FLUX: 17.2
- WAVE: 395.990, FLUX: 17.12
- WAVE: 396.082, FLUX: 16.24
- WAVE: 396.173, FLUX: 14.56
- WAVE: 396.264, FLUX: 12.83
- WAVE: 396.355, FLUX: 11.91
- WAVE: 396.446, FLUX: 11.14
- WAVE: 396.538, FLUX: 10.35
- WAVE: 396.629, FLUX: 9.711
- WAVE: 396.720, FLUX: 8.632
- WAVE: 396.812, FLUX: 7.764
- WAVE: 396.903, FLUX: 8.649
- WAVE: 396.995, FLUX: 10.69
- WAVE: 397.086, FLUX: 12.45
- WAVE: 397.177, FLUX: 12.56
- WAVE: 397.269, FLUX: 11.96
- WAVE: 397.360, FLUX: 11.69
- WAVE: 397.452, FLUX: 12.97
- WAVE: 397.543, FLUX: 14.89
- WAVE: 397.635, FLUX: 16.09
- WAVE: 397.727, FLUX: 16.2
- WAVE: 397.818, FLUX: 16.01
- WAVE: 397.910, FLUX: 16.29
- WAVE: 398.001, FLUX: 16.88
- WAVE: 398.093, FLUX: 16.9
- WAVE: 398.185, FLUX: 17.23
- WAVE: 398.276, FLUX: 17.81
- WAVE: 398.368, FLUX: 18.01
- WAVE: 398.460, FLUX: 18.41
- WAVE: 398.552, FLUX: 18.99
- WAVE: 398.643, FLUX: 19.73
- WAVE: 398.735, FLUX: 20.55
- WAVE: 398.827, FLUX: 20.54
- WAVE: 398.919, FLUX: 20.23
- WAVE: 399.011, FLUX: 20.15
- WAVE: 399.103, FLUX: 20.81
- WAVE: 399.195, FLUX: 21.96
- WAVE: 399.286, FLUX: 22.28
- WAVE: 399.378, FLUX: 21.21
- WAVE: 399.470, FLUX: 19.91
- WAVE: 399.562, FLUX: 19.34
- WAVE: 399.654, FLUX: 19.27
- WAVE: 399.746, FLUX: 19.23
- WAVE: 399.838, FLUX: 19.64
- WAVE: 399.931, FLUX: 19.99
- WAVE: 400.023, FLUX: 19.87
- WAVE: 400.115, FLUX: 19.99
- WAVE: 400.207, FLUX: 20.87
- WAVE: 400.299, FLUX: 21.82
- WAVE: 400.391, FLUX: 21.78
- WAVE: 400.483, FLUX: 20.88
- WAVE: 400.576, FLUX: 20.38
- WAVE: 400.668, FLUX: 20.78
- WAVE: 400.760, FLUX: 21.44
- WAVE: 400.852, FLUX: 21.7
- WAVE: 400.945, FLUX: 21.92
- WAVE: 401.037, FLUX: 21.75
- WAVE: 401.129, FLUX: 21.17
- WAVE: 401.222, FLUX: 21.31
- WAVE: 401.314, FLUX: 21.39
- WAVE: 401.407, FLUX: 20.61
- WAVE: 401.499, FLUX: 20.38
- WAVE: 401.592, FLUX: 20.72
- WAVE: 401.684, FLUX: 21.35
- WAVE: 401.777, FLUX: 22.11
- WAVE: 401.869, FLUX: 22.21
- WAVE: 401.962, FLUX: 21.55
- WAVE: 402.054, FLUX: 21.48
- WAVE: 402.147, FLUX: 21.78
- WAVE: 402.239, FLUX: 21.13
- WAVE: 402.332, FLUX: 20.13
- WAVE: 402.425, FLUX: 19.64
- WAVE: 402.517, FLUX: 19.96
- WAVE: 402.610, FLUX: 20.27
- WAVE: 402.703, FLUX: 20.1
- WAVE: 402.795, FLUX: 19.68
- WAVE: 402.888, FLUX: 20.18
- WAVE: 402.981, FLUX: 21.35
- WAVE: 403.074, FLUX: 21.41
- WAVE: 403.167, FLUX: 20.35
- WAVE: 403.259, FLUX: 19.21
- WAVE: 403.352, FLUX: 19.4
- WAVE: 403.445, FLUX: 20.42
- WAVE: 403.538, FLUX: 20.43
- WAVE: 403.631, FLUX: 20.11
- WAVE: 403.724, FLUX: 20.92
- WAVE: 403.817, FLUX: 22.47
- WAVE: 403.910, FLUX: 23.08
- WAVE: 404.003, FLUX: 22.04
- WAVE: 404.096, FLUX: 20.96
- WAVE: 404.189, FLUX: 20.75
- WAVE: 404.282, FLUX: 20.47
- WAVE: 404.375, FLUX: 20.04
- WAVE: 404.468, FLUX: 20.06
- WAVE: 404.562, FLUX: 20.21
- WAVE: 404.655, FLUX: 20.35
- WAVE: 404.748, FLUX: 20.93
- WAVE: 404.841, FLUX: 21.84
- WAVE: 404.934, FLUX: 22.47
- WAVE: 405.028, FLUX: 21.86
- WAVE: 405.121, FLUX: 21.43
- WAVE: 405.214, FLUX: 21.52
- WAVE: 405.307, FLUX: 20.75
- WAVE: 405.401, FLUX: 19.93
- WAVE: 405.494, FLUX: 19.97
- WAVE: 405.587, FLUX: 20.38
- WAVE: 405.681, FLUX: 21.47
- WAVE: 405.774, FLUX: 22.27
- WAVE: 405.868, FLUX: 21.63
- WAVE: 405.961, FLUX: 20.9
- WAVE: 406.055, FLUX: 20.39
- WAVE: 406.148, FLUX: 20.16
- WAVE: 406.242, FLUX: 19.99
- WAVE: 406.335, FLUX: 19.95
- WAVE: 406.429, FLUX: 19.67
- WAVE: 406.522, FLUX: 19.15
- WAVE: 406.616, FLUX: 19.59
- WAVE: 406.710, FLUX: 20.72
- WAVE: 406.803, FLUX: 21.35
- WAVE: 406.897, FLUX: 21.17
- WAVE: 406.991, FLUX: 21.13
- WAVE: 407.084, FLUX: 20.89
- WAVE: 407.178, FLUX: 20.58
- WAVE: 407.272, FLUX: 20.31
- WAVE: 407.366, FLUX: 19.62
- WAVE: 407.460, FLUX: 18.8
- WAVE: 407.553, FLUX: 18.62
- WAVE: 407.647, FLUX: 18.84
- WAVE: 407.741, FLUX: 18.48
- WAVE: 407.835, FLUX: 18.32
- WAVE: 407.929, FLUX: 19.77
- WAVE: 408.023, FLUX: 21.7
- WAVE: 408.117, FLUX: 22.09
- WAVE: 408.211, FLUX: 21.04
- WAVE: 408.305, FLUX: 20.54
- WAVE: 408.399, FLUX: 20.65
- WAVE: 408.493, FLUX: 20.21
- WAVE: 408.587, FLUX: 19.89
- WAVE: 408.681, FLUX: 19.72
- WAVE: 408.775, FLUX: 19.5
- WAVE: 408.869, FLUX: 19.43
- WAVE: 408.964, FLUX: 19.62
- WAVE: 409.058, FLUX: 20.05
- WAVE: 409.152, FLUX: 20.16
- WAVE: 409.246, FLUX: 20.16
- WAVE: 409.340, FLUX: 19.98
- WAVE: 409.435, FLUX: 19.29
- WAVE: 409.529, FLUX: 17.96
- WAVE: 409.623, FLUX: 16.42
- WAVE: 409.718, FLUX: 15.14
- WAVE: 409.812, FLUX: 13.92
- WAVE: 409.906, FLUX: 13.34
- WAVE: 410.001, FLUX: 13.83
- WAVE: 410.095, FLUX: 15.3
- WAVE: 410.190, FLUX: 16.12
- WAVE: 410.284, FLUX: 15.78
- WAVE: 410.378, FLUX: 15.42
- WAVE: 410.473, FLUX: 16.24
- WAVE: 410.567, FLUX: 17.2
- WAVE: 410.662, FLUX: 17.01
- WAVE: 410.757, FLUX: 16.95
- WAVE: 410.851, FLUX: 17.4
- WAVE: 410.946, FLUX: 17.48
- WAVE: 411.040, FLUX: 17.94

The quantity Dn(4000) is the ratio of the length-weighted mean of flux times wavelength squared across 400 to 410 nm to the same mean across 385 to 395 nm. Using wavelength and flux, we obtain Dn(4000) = 1.3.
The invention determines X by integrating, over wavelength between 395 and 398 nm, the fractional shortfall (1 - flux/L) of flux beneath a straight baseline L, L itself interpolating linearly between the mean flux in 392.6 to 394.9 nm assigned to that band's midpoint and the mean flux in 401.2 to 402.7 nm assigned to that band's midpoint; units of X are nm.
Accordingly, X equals 0.45 nm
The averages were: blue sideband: 15.2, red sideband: 21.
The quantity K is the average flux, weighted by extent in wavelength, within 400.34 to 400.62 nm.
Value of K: 21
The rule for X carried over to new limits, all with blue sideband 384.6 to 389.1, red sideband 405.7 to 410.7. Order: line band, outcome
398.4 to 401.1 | -0.35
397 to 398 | 0.21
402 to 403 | -0.11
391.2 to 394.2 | 0.26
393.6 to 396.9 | 0.35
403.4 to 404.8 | -0.17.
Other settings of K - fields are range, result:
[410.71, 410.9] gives 17.2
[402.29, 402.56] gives 19.9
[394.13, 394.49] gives 18.8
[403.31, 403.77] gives 20.2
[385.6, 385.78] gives 17.9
